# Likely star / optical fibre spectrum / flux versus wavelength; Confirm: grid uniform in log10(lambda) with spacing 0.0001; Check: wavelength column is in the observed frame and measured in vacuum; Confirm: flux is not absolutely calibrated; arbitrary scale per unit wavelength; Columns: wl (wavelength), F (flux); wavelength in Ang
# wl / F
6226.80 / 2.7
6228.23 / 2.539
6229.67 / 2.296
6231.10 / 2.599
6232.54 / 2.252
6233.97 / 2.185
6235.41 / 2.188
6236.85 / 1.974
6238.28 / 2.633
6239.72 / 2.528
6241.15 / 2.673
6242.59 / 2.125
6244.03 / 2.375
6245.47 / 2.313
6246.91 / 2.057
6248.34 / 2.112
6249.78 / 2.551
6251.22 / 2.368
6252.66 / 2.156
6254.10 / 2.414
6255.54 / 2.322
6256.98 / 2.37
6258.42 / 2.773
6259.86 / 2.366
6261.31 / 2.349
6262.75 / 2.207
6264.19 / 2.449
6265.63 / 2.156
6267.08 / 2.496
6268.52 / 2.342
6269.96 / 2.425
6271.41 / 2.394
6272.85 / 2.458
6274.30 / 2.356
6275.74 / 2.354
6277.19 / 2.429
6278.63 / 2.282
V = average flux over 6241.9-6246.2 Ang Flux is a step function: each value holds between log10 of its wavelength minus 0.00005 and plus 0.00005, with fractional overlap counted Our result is 2.27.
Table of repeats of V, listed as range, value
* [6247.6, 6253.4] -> 2.3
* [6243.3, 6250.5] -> 2.28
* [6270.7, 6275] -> 2.4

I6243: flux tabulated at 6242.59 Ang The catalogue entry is 2.125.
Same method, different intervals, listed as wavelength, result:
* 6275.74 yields 2.354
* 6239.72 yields 2.528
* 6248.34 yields 2.112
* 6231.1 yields 2.599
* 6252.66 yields 2.156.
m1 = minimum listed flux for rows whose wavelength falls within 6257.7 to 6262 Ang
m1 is 2.349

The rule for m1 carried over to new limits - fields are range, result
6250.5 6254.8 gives 2.156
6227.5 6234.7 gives 2.185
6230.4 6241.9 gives 1.974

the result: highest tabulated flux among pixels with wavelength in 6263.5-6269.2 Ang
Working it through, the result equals 2.496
